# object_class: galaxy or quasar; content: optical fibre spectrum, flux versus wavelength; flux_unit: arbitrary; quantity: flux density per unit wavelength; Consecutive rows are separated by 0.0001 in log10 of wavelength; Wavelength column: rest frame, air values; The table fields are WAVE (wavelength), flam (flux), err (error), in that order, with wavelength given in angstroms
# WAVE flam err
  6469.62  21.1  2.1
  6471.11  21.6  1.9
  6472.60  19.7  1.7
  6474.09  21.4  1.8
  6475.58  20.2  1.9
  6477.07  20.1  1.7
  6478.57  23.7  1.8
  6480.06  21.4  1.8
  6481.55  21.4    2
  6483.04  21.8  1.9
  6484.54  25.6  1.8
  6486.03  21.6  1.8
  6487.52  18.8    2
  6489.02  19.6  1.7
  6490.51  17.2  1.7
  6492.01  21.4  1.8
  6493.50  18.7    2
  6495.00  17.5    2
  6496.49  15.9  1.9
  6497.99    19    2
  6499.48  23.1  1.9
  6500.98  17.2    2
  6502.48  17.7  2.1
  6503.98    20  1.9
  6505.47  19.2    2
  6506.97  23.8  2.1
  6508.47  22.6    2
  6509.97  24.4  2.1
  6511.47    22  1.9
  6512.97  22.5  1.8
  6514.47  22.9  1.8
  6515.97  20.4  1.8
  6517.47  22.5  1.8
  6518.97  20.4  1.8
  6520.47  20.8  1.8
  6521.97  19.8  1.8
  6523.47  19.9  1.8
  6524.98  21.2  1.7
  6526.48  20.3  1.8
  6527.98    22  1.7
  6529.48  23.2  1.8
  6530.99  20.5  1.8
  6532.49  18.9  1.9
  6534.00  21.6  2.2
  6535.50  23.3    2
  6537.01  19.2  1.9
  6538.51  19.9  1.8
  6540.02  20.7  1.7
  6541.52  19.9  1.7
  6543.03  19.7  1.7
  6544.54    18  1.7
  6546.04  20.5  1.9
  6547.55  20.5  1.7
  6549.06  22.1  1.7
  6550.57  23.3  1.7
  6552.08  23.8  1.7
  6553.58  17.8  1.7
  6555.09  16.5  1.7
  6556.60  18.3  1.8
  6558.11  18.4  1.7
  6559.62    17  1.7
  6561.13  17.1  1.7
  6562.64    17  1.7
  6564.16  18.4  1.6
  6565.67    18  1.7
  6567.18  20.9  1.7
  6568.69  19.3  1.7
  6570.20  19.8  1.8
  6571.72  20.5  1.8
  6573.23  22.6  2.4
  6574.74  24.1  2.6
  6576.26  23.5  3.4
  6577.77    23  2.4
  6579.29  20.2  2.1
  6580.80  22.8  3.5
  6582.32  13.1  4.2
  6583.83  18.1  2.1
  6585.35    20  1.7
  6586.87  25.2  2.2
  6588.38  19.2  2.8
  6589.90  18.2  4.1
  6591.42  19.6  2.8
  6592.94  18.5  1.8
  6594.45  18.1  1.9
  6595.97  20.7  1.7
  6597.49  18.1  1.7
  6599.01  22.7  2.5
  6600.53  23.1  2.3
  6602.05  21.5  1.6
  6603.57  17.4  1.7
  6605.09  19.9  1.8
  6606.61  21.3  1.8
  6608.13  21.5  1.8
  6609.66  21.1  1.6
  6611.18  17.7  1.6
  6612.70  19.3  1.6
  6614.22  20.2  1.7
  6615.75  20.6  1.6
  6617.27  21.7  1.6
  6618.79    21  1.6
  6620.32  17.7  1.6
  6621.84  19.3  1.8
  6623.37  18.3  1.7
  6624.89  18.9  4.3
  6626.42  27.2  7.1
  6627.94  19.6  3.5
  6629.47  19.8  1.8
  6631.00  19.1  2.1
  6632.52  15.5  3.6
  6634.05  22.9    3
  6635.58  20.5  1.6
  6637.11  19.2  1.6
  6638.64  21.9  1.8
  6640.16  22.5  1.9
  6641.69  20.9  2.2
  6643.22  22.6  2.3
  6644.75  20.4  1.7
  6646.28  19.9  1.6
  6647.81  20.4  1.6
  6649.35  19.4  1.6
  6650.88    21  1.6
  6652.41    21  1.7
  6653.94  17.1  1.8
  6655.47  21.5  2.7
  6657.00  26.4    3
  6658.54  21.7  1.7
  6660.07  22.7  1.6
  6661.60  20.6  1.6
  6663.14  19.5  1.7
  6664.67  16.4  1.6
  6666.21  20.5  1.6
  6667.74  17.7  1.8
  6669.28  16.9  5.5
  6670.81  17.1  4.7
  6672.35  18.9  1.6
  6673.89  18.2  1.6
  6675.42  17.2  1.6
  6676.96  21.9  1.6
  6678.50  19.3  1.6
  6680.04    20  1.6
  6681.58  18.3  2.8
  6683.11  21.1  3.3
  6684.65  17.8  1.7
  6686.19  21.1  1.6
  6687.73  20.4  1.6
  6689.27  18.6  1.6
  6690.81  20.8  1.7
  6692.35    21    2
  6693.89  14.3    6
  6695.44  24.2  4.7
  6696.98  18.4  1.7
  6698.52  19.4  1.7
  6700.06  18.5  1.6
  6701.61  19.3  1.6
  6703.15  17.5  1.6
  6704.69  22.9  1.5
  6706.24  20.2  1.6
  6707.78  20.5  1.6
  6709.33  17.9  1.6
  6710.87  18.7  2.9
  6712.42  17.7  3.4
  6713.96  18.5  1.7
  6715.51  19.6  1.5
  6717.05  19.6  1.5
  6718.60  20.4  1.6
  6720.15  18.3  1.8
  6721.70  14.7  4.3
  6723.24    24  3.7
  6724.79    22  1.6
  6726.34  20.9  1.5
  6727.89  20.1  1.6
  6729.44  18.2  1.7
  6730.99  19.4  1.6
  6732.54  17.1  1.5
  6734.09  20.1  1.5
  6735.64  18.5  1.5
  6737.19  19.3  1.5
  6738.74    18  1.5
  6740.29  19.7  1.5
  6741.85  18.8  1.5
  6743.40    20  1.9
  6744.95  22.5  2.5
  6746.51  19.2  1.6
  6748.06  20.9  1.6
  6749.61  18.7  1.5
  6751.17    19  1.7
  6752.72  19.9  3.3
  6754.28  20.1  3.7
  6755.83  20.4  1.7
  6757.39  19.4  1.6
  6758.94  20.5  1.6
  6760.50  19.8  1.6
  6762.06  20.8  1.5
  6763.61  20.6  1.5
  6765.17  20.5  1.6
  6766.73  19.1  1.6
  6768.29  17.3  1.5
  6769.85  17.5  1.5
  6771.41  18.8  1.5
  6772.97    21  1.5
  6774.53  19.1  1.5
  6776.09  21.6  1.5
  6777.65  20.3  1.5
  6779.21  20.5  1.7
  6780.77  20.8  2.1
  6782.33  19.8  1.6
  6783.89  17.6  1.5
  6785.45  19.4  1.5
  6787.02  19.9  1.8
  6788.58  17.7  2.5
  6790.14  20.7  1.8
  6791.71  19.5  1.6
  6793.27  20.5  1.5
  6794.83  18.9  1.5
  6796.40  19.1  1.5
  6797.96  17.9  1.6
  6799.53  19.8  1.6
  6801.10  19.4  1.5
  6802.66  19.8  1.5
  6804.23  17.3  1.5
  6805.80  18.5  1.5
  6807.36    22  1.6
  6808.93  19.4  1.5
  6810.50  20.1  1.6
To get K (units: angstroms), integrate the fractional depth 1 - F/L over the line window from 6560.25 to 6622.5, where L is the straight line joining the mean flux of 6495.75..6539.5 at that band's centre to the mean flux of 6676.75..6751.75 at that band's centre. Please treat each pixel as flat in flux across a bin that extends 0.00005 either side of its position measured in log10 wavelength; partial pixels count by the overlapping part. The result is 0.9 angstroms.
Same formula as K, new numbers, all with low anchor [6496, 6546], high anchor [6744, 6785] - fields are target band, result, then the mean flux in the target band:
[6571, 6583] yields -0.5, 21.3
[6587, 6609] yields 0.3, 20.1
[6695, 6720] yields 0.7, 19.5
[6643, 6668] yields -0.4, 20.5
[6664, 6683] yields 1.4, 18.6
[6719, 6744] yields 0.8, 19.3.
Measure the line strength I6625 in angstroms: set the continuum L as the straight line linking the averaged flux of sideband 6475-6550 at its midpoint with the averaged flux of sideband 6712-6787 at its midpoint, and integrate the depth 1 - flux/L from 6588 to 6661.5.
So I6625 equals -0.83 angstroms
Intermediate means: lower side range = 20.7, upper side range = 19.6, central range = 20.4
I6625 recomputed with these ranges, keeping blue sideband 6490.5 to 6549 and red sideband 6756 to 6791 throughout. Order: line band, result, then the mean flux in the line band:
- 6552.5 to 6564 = 1.5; 17.7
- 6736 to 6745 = 0.2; 19.4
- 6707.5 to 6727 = 0.4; 19.4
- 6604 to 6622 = 0.1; 20.1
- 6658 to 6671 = 0.5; 19.3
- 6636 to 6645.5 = -0.5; 21.2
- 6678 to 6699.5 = 0.4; 19.6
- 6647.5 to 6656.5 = -0.1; 20.2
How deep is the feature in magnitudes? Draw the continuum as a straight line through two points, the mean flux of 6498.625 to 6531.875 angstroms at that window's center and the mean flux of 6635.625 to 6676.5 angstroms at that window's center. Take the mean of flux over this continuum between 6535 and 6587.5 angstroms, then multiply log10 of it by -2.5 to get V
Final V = 0.04 mag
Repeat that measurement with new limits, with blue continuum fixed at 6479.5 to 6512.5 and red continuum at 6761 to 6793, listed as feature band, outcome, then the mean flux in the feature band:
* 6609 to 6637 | 0.00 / 20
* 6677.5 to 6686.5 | 0.02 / 19.6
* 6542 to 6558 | 0.02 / 20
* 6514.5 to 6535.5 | -0.03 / 21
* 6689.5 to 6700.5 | 0.02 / 19.5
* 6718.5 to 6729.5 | -0.01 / 19.9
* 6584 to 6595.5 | 0.02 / 19.8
